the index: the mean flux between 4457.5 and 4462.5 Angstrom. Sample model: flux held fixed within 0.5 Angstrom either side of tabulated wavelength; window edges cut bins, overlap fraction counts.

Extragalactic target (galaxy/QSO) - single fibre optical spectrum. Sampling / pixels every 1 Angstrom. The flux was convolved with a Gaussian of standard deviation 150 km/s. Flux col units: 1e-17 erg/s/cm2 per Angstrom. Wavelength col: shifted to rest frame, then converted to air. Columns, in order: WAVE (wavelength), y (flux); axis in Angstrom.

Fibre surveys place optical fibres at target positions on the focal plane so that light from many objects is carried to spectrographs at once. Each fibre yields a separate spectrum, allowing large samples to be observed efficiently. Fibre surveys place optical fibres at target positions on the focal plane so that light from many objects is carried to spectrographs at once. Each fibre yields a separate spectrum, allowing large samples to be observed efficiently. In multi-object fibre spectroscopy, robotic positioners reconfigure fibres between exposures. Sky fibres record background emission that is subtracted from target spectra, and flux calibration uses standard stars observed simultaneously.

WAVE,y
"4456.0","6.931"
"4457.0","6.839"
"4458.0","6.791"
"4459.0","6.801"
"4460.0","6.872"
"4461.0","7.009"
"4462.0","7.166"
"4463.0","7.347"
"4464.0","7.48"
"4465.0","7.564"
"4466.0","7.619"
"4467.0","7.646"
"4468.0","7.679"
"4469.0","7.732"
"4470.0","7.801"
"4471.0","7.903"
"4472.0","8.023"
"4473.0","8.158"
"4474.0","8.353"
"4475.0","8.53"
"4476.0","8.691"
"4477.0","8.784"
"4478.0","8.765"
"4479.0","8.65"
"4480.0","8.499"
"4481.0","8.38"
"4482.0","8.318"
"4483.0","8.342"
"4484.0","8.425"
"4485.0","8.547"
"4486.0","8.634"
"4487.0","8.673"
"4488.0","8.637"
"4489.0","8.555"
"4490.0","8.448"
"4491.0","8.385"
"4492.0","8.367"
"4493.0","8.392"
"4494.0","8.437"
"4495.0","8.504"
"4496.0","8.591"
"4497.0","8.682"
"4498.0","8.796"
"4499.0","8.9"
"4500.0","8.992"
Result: 6.93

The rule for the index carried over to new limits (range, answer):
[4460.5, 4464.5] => 7.25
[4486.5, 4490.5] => 8.58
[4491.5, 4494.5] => 8.4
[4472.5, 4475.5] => 8.35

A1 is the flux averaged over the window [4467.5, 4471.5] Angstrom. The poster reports 7.78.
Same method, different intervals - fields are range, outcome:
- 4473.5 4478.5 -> 8.62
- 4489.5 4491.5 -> 8.42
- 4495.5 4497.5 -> 8.64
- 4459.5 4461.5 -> 6.94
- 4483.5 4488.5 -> 8.58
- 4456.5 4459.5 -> 6.81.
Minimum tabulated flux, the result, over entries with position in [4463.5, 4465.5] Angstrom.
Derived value 7.48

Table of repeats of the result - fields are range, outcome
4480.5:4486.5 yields 8.318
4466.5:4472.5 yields 7.646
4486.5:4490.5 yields 8.448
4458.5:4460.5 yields 6.801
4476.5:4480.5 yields 8.499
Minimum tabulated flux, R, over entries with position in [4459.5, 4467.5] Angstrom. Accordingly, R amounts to 6.872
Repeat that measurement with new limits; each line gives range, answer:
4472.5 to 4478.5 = 8.158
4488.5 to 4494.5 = 8.367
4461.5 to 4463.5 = 7.166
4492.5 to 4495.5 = 8.392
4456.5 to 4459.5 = 6.791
